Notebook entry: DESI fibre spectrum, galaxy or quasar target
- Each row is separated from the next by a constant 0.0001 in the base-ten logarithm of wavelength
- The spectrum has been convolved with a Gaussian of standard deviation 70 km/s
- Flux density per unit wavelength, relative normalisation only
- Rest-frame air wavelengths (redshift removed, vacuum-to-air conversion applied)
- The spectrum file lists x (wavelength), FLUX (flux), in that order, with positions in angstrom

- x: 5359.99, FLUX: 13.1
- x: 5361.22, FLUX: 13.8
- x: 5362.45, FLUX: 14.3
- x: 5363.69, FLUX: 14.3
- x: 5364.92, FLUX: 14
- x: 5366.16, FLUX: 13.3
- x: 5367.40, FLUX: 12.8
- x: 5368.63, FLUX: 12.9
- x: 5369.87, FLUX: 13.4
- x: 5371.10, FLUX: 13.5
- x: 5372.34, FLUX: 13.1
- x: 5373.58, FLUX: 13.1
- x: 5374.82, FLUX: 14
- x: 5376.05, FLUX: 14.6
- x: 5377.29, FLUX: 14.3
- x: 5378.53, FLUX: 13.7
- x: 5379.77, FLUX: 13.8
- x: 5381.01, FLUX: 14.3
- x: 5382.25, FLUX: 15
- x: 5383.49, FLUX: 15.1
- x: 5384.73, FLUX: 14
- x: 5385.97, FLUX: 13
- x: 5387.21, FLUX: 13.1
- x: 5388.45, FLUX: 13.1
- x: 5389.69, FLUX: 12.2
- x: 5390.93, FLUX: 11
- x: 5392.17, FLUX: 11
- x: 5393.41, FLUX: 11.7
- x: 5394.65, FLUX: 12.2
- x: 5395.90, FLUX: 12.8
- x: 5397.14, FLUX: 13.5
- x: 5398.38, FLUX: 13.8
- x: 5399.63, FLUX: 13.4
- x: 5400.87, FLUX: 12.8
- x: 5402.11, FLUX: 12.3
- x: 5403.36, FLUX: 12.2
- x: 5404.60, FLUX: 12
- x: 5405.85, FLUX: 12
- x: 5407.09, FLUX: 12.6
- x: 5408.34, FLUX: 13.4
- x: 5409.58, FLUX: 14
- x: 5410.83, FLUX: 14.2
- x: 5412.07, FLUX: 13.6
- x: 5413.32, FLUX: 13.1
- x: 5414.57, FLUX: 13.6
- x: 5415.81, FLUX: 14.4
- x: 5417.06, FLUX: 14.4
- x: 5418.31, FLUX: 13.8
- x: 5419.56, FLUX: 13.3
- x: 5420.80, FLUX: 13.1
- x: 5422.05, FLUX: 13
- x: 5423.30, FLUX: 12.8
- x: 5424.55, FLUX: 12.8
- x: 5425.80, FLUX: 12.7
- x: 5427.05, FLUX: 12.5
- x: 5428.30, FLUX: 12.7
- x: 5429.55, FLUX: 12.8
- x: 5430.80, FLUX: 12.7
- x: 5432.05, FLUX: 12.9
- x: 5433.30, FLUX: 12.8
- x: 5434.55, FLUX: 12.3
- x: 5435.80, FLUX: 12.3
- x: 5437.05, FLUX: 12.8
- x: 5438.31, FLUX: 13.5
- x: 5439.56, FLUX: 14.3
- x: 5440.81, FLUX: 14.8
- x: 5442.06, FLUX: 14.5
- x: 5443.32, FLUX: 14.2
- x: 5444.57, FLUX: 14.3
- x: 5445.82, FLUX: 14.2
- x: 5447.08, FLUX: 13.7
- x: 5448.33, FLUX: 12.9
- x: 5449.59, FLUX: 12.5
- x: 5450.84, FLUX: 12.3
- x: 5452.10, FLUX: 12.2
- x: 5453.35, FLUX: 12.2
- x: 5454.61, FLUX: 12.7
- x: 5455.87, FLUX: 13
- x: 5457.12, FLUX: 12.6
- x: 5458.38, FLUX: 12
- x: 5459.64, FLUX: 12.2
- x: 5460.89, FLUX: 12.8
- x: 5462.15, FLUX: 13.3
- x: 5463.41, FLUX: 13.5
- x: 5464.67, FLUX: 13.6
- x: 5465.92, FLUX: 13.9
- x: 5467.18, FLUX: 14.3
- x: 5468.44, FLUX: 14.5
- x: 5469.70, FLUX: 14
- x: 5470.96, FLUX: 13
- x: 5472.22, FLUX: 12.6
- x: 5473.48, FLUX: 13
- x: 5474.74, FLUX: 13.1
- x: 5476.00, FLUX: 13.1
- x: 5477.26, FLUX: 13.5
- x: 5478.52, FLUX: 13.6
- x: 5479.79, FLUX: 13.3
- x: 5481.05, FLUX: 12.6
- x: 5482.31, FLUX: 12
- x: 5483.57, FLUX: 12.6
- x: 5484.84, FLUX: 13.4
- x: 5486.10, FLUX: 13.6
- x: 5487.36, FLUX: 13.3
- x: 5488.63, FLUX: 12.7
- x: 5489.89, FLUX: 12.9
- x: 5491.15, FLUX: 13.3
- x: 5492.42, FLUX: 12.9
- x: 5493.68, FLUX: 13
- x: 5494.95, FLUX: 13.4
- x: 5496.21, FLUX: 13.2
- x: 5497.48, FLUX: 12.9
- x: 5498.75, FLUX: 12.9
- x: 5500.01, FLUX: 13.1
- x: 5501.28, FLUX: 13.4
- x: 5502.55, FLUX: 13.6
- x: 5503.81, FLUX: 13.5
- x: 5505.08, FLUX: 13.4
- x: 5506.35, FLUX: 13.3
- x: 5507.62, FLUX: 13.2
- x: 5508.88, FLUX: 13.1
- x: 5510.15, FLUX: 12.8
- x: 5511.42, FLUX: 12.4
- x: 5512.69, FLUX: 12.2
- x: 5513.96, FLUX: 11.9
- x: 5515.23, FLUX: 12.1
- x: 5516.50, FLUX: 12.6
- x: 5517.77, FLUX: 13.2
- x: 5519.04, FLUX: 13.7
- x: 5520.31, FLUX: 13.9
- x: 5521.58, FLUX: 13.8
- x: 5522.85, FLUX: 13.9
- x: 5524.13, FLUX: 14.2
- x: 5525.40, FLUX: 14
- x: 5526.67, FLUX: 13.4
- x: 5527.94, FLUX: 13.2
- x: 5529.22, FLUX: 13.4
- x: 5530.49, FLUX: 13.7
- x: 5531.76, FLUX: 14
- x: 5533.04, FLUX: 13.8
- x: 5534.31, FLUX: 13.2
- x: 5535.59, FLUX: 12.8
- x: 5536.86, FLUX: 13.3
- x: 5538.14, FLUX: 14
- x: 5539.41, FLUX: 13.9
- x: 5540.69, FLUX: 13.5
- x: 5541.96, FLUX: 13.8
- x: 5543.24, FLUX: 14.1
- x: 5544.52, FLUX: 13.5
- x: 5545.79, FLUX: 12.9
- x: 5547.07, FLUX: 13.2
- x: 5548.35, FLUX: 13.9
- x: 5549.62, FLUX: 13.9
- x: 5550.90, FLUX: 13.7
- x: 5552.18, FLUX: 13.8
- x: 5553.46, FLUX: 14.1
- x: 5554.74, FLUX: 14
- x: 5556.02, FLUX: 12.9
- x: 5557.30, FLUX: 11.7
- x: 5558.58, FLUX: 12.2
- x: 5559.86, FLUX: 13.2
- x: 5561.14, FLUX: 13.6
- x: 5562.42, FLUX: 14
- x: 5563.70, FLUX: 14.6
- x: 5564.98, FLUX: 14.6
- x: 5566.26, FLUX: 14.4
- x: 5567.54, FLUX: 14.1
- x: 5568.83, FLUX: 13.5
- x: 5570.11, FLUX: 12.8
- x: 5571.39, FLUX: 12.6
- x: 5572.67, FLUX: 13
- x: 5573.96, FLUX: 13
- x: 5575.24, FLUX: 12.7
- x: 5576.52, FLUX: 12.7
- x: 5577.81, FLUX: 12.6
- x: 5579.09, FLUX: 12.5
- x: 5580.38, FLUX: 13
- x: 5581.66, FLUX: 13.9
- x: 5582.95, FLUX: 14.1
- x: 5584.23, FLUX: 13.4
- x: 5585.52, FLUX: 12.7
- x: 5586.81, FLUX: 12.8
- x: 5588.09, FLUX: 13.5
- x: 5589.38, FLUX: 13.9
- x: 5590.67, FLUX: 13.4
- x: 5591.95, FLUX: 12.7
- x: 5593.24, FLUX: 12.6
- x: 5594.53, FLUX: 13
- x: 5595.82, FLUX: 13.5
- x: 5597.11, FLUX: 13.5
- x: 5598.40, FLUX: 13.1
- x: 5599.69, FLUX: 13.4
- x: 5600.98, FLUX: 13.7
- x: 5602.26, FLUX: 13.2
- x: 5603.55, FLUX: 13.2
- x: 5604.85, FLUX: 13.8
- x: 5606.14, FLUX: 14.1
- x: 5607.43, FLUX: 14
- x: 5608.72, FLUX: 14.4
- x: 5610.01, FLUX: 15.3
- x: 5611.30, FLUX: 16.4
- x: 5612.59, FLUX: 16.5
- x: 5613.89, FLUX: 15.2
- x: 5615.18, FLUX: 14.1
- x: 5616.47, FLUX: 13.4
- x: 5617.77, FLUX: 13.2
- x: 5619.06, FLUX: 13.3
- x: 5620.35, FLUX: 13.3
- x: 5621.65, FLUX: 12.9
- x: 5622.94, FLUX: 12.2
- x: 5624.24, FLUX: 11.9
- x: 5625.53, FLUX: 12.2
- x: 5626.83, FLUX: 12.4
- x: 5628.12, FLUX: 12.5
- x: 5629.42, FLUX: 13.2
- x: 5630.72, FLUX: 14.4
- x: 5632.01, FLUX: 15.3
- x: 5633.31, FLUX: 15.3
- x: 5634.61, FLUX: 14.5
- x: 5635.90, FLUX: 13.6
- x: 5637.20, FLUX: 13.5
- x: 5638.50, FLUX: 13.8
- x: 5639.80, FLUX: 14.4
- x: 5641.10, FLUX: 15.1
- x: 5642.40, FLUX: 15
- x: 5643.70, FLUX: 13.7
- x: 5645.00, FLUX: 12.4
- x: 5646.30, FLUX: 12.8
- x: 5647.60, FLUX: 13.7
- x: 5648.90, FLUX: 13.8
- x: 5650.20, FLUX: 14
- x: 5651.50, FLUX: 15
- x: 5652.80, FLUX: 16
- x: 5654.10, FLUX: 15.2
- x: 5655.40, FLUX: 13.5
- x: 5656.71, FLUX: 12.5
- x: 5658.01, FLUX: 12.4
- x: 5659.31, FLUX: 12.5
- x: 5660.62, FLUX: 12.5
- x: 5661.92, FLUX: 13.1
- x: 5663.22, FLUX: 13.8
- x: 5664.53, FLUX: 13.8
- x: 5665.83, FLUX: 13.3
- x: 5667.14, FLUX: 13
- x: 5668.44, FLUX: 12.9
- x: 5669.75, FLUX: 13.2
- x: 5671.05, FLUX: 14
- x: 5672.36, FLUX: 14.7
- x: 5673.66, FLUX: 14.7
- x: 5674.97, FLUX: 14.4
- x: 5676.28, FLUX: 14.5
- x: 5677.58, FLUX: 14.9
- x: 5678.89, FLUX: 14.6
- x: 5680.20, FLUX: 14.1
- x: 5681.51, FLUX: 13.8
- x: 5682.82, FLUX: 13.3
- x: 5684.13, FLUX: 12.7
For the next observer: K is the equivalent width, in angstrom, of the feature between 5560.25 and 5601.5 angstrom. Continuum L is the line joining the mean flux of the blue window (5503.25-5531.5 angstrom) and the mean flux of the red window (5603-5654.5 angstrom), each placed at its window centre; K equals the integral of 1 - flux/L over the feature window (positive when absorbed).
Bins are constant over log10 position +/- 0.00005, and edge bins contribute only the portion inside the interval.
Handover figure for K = 0.9 angstrom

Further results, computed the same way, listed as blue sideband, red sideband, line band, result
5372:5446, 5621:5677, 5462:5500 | 0.42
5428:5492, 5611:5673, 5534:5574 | -0.17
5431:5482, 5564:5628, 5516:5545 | -0.58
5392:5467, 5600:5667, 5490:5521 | 0.70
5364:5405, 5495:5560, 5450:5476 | 0.45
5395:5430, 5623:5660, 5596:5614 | -0.81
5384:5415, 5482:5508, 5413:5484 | -1.07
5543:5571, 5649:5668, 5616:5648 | 0.19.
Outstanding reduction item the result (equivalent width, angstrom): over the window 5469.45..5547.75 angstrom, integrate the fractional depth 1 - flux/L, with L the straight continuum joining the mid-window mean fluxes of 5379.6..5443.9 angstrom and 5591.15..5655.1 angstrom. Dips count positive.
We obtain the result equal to 1.31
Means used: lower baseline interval 13.2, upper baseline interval 13.8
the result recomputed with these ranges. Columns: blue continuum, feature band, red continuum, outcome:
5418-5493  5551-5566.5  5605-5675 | -0.1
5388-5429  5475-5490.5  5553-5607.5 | 0.0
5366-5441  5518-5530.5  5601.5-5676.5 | -0.2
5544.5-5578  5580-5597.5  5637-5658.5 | 0.4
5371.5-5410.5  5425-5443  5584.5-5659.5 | 0.2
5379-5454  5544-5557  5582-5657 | 0.0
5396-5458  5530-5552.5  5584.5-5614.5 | 0.0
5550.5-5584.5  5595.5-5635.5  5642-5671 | -1.0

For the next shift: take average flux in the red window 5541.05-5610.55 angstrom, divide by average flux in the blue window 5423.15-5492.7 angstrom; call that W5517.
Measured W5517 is 1.02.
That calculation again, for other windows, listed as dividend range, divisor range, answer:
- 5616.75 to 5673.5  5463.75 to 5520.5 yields 1.03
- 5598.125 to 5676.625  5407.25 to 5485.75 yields 1.04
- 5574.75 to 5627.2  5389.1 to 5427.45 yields 1.04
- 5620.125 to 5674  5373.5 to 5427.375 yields 1.03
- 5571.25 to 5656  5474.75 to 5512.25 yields 1.04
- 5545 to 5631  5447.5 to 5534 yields 1.02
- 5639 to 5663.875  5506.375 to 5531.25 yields 1.04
